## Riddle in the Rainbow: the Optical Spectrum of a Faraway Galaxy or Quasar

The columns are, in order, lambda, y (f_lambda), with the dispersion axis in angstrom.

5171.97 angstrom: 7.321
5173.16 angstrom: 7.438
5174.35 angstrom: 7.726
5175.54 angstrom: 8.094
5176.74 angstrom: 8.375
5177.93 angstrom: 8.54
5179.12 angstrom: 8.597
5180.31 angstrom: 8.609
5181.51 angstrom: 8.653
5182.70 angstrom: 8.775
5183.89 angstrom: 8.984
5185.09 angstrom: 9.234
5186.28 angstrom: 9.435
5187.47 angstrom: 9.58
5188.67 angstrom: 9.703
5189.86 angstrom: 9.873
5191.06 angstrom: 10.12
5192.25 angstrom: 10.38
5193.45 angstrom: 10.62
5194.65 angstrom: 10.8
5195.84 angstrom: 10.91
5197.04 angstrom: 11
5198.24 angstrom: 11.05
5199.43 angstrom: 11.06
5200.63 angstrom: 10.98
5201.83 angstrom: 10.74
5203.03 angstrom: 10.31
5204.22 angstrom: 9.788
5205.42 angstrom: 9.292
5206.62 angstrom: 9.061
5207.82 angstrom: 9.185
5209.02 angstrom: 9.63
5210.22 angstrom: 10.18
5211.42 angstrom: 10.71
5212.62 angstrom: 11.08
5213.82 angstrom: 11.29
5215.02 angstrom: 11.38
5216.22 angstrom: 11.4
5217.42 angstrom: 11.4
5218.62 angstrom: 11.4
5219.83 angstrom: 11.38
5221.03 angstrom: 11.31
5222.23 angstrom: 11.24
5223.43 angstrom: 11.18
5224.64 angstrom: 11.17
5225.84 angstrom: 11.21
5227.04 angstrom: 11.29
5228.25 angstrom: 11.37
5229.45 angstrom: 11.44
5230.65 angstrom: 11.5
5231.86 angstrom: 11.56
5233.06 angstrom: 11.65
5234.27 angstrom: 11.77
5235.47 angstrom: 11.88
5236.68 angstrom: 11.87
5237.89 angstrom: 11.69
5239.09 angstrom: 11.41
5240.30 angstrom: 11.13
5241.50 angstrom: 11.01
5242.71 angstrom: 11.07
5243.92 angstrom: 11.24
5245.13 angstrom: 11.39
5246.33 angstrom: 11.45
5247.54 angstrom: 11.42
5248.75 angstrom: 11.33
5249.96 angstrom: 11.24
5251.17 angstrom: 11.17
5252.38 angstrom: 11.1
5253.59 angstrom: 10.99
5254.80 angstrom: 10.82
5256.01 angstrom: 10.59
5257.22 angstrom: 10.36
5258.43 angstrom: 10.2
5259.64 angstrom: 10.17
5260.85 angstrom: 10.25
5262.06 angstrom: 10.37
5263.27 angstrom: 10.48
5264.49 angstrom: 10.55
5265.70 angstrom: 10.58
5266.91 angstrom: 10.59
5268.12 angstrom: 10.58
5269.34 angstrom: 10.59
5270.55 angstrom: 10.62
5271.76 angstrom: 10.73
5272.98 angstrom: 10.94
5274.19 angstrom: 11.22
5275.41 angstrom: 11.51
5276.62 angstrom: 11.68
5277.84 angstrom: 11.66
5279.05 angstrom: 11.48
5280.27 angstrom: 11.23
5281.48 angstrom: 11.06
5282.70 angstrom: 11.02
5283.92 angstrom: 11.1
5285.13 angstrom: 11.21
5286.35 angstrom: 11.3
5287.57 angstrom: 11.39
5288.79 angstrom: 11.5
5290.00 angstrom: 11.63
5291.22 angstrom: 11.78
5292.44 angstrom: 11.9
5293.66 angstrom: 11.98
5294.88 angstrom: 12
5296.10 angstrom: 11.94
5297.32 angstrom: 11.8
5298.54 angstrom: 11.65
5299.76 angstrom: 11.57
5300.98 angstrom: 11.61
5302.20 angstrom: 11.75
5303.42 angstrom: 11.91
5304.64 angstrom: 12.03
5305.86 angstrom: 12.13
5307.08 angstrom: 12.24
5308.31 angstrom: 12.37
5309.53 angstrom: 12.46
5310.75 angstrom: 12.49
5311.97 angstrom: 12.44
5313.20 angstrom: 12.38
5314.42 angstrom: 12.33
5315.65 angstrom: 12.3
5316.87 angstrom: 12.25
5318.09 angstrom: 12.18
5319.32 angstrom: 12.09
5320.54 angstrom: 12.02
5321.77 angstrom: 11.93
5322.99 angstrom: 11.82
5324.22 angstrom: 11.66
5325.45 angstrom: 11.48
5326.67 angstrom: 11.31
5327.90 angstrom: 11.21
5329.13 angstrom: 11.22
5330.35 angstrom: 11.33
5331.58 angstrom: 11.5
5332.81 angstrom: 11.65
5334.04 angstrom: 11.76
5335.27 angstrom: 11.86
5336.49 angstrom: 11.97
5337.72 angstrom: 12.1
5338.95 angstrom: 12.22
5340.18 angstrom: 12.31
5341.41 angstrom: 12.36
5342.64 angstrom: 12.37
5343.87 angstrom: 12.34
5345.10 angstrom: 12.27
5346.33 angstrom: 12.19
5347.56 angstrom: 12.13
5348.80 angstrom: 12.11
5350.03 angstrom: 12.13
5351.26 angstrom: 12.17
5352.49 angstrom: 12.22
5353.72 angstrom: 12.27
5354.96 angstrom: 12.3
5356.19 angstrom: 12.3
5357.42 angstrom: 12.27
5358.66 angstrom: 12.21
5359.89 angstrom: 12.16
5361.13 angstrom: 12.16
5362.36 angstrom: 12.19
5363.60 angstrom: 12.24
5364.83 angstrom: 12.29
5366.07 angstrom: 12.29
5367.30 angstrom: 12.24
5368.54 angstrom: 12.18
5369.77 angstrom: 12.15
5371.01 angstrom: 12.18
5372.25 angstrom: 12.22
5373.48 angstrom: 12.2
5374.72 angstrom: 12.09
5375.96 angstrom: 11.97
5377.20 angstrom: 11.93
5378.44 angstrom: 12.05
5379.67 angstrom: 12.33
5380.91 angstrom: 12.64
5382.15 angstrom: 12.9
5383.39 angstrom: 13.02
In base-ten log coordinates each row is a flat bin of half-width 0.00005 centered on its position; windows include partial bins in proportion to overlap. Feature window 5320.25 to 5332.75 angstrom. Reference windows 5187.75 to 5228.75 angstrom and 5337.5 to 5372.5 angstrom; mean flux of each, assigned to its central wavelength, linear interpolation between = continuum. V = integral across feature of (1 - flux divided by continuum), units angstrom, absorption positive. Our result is 0.4 angstrom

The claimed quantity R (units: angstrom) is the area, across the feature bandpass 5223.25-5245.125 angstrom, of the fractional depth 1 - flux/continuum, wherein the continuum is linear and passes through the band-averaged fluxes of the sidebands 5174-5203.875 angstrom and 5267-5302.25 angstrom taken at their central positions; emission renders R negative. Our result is -1.9 angstrom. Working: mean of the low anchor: 9.71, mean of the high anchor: 11.4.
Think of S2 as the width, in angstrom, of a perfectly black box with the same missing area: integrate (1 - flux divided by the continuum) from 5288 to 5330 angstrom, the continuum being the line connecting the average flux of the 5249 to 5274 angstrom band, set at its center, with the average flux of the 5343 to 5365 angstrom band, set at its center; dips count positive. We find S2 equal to -1.7 angstrom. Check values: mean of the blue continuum 10.7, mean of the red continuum 12.2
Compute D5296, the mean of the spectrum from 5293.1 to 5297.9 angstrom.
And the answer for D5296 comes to 11.9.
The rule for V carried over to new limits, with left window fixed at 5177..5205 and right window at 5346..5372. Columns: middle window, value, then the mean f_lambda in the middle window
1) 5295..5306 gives -0.40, 11.8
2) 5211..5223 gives -1.20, 11.3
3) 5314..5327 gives -0.31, 12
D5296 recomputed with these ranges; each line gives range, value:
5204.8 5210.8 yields 9.46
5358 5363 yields 12.2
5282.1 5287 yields 11.2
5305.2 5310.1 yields 12.3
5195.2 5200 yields 11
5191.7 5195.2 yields 10.6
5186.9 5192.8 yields 9.93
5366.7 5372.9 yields 12.2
